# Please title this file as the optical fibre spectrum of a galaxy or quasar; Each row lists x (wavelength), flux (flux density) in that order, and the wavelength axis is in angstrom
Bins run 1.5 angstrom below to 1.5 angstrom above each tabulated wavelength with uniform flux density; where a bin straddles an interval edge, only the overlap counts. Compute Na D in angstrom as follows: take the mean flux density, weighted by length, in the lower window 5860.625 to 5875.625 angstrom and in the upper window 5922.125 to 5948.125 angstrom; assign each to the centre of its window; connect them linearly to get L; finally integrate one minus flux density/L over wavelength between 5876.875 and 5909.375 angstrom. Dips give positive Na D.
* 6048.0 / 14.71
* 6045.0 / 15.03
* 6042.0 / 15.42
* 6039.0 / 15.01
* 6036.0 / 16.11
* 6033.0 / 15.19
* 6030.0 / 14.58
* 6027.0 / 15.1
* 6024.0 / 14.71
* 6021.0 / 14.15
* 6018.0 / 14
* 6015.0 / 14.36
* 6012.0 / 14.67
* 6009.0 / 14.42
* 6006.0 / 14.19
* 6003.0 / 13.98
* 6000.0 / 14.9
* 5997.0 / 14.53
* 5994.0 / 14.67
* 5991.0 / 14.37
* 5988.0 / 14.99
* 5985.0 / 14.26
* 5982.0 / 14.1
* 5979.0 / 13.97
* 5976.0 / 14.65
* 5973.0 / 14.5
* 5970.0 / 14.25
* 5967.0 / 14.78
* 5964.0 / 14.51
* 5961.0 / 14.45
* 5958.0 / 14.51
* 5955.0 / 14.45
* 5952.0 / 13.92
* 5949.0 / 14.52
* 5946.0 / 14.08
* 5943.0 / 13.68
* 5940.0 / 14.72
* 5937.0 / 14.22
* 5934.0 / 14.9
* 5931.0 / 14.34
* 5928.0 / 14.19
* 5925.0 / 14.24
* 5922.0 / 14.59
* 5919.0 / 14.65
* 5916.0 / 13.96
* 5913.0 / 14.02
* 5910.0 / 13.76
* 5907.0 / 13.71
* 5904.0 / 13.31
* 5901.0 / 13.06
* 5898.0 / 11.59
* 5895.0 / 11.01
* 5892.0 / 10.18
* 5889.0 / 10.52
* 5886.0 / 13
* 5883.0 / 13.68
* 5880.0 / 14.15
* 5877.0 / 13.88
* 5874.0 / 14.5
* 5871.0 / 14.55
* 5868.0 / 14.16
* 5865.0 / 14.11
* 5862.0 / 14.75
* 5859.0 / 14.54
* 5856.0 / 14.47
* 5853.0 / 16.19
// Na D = 4.2 angstrom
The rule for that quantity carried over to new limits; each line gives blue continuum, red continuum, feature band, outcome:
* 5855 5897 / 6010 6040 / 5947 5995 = -0.55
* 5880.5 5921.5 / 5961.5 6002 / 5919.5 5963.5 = -2.16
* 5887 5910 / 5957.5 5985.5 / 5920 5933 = -1.43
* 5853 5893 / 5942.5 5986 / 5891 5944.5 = 1.63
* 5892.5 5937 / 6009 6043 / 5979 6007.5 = 0.08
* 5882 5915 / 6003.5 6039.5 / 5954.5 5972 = -1.07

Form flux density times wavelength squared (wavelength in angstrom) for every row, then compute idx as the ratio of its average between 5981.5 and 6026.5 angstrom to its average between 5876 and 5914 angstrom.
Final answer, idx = 1.2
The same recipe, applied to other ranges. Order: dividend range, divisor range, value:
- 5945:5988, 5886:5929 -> 1.12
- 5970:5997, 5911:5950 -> 1.03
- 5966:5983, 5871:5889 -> 1.09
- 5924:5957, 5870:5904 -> 1.14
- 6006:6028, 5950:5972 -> 1.02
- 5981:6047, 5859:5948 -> 1.11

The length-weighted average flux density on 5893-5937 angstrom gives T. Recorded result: 13.6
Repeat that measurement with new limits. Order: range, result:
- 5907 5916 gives 13.9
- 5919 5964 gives 14.4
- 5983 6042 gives 14.7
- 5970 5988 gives 14.4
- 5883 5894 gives 11.6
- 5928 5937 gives 14.5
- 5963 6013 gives 14.5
